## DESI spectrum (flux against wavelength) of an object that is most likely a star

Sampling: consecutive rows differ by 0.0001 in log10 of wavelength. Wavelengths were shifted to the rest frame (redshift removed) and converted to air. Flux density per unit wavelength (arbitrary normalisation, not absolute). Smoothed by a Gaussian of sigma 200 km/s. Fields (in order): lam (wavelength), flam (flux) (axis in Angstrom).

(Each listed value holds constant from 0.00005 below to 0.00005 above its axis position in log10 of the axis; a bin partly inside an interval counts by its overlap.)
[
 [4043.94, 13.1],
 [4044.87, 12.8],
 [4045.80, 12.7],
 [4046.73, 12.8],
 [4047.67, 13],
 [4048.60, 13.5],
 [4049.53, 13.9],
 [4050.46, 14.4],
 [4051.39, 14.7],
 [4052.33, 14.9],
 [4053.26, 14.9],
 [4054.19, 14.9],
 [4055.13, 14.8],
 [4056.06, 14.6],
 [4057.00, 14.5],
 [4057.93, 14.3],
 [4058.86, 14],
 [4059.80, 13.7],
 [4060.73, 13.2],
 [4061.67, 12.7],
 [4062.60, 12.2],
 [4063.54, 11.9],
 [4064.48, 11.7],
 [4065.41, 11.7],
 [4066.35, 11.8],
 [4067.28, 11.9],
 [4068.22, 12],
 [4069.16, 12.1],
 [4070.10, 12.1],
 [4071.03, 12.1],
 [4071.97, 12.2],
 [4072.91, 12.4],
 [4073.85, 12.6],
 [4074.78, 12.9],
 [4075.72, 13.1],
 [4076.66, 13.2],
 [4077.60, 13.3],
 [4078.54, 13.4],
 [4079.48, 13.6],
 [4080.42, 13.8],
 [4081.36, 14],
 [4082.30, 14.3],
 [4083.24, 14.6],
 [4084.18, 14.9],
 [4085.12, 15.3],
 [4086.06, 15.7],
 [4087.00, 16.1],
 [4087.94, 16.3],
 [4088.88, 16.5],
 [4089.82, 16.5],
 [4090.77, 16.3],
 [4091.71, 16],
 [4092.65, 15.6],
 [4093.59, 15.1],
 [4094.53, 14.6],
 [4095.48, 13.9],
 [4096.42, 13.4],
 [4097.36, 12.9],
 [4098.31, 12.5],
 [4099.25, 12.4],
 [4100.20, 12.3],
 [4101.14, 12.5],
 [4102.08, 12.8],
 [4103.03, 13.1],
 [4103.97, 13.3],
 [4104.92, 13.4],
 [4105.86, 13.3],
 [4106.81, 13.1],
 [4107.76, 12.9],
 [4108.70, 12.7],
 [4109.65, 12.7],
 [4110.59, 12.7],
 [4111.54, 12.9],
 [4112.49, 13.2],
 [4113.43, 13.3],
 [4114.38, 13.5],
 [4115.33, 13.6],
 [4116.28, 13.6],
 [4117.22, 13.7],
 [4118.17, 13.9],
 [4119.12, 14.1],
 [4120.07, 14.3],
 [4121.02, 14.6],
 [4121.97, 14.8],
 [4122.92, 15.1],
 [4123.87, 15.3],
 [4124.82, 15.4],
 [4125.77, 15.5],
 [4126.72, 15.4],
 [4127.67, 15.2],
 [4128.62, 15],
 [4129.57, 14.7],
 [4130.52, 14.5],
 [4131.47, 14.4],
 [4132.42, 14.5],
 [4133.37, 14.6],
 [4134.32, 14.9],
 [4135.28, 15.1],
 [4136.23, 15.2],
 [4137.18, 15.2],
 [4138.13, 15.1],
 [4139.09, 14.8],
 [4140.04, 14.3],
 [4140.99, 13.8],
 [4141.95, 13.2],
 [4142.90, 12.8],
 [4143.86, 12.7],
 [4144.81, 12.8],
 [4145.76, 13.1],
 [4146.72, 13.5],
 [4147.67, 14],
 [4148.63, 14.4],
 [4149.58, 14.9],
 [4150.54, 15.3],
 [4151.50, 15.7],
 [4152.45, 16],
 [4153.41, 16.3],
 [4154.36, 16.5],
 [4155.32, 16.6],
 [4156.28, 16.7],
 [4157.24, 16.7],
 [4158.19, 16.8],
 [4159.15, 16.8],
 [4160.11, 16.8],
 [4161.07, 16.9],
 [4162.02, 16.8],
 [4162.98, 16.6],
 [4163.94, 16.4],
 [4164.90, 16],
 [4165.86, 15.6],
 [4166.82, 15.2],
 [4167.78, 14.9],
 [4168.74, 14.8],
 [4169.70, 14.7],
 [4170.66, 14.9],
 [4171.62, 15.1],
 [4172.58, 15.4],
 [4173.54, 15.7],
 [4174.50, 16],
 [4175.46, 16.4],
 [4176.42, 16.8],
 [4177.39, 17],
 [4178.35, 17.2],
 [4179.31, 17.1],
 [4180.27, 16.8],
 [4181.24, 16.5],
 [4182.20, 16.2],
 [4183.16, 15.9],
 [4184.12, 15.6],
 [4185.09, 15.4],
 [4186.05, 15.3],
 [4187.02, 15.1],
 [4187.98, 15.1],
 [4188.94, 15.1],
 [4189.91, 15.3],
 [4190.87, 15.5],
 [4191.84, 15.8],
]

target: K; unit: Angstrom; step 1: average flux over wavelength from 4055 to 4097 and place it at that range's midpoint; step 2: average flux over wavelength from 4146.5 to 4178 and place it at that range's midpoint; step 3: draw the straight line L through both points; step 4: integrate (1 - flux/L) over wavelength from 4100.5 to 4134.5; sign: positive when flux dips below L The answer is 1.9 Angstrom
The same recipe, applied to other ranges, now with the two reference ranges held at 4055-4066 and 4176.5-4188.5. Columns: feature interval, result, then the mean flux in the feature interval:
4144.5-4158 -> 0.1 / 15.2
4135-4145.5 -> 0.7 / 14.1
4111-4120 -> 0.6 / 13.6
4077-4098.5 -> -1.4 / 14.7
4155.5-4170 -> -0.5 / 16.1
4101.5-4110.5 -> 0.8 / 13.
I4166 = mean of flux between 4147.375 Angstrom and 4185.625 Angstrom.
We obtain 16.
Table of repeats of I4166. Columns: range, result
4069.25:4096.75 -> 14.2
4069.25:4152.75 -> 14.1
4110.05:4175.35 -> 14.9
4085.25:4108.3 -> 14.2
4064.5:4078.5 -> 12.4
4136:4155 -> 14.5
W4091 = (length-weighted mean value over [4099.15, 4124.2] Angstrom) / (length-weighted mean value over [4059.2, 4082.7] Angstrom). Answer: 1.1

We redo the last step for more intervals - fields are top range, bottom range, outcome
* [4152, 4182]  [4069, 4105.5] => 1.17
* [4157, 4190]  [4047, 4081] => 1.21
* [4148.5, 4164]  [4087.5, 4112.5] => 1.18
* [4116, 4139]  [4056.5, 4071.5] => 1.17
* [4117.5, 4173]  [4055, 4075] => 1.18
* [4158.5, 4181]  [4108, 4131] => 1.14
